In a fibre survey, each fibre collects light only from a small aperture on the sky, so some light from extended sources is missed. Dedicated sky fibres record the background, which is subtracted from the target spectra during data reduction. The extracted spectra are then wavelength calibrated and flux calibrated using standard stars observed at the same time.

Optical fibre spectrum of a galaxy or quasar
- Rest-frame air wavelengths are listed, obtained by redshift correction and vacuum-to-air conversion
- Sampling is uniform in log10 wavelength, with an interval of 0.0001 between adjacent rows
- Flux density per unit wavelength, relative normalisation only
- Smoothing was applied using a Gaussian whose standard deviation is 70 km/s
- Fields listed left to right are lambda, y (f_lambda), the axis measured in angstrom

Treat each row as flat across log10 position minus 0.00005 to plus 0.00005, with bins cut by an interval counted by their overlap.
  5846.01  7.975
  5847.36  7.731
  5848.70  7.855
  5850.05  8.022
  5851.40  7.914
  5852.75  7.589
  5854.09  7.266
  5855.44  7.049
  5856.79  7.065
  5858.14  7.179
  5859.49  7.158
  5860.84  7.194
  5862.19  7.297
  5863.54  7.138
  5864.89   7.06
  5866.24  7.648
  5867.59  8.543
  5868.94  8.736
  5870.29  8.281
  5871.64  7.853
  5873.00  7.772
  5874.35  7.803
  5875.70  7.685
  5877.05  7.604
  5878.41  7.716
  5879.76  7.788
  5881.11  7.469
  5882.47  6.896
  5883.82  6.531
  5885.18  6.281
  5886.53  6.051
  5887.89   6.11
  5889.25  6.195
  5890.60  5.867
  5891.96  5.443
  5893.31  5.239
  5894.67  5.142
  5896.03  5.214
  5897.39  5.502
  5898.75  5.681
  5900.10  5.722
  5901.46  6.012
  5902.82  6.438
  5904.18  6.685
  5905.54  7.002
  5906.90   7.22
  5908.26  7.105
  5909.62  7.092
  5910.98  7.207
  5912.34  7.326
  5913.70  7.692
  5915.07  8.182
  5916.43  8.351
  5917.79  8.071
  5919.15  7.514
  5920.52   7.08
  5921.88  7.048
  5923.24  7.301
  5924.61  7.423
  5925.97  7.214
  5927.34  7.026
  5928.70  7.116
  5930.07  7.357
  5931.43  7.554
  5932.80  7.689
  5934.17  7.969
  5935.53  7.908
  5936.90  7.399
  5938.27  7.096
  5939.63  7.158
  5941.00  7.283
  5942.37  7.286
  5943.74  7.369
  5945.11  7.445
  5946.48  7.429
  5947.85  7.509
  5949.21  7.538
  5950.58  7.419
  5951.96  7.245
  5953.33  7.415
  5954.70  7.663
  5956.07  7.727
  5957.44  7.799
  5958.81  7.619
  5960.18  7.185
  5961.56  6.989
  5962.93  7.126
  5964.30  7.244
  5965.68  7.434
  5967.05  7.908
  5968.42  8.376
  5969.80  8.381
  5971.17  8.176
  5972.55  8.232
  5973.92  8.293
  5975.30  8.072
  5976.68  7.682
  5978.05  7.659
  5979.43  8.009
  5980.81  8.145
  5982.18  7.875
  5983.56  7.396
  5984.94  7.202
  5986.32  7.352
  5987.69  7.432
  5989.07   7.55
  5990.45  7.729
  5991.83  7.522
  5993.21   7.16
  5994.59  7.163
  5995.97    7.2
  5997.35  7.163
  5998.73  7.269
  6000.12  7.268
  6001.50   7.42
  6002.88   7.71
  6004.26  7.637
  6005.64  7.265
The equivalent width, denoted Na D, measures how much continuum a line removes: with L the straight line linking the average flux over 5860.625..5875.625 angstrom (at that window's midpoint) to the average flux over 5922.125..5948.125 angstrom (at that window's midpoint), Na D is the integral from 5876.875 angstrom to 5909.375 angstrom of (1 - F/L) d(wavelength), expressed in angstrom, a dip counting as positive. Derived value 5.4 angstrom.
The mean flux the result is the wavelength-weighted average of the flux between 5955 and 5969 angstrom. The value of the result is 7.54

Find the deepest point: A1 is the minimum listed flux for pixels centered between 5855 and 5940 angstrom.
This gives 5.142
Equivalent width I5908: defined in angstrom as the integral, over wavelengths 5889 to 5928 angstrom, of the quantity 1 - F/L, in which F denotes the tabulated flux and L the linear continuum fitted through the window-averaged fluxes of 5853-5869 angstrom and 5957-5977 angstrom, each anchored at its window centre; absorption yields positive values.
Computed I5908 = 4.3 angstrom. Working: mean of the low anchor 7.4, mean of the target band 6.73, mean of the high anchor 7.77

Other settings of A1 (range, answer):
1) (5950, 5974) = 6.989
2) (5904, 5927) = 6.685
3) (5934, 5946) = 7.096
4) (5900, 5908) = 5.722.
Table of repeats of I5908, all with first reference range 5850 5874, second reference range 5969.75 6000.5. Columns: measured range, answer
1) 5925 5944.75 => 0.59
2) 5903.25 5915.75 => 0.57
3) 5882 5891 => 1.57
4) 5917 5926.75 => 0.29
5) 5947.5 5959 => 0.12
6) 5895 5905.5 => 2.30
